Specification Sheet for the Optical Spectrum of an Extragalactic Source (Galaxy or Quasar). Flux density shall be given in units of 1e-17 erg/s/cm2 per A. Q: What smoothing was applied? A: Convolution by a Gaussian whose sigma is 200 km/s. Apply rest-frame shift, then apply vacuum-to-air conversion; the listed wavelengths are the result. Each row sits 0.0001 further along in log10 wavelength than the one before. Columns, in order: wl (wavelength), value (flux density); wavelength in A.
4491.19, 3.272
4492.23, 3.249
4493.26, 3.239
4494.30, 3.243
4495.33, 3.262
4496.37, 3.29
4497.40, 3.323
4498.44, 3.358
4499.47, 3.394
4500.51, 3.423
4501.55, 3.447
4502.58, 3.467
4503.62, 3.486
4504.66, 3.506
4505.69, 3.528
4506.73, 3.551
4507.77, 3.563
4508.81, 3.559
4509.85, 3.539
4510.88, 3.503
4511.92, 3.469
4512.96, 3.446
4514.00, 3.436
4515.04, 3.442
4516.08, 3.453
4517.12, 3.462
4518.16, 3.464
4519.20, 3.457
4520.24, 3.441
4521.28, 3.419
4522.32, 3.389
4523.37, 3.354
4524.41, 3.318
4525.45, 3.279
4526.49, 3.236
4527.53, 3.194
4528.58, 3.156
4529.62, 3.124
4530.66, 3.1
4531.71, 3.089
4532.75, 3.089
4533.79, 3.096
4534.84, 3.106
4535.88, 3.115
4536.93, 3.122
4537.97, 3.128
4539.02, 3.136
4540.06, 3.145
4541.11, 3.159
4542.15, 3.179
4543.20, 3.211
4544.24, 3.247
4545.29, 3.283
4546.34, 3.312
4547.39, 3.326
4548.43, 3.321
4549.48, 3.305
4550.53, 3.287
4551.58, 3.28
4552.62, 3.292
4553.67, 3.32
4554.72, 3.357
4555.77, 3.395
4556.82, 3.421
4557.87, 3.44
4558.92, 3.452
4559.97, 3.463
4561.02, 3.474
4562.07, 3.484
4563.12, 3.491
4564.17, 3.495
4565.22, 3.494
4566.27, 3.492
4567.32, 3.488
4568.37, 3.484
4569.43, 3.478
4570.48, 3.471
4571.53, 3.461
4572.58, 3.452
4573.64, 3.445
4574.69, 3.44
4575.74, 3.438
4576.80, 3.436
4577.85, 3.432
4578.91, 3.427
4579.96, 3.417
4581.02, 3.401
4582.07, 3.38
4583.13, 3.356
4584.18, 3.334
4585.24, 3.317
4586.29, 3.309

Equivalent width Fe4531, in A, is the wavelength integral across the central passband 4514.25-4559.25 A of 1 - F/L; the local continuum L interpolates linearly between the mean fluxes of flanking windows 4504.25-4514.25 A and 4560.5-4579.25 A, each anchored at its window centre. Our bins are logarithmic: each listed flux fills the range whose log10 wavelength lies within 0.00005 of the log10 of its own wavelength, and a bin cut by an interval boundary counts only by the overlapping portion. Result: 2.8 A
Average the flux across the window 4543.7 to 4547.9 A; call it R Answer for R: 3.29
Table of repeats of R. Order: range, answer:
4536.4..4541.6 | 3.13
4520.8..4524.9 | 3.37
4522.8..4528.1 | 3.27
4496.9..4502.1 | 3.39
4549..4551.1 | 3.29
